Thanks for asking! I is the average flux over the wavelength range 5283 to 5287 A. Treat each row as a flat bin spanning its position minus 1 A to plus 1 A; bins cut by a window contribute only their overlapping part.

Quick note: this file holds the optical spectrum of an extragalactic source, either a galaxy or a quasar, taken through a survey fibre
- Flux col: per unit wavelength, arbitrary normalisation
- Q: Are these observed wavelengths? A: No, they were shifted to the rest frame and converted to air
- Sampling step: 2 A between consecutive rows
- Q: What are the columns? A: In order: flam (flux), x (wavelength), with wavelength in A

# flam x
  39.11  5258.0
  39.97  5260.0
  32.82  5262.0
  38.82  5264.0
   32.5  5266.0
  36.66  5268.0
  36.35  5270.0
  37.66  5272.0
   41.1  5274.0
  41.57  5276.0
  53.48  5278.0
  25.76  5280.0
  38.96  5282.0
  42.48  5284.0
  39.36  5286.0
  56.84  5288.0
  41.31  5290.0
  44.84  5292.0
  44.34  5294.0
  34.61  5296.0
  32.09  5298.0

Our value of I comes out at 40.9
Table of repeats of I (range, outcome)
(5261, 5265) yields 35.8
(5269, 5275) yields 38.4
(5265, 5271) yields 35.2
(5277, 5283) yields 39.4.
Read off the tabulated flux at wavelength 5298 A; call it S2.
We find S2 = 32.09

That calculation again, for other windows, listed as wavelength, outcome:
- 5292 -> 44.84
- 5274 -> 41.1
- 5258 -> 39.11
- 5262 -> 32.82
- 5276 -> 41.57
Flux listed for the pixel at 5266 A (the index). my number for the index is 32.5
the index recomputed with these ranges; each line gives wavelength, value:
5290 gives 41.31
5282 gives 38.96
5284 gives 42.48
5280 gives 25.76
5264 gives 38.82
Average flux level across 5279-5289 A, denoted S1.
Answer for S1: 40.7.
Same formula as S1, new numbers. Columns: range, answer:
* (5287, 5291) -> 49.1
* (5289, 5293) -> 43.1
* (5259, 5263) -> 36.4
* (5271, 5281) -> 39.9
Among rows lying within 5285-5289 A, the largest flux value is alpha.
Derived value 56.84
